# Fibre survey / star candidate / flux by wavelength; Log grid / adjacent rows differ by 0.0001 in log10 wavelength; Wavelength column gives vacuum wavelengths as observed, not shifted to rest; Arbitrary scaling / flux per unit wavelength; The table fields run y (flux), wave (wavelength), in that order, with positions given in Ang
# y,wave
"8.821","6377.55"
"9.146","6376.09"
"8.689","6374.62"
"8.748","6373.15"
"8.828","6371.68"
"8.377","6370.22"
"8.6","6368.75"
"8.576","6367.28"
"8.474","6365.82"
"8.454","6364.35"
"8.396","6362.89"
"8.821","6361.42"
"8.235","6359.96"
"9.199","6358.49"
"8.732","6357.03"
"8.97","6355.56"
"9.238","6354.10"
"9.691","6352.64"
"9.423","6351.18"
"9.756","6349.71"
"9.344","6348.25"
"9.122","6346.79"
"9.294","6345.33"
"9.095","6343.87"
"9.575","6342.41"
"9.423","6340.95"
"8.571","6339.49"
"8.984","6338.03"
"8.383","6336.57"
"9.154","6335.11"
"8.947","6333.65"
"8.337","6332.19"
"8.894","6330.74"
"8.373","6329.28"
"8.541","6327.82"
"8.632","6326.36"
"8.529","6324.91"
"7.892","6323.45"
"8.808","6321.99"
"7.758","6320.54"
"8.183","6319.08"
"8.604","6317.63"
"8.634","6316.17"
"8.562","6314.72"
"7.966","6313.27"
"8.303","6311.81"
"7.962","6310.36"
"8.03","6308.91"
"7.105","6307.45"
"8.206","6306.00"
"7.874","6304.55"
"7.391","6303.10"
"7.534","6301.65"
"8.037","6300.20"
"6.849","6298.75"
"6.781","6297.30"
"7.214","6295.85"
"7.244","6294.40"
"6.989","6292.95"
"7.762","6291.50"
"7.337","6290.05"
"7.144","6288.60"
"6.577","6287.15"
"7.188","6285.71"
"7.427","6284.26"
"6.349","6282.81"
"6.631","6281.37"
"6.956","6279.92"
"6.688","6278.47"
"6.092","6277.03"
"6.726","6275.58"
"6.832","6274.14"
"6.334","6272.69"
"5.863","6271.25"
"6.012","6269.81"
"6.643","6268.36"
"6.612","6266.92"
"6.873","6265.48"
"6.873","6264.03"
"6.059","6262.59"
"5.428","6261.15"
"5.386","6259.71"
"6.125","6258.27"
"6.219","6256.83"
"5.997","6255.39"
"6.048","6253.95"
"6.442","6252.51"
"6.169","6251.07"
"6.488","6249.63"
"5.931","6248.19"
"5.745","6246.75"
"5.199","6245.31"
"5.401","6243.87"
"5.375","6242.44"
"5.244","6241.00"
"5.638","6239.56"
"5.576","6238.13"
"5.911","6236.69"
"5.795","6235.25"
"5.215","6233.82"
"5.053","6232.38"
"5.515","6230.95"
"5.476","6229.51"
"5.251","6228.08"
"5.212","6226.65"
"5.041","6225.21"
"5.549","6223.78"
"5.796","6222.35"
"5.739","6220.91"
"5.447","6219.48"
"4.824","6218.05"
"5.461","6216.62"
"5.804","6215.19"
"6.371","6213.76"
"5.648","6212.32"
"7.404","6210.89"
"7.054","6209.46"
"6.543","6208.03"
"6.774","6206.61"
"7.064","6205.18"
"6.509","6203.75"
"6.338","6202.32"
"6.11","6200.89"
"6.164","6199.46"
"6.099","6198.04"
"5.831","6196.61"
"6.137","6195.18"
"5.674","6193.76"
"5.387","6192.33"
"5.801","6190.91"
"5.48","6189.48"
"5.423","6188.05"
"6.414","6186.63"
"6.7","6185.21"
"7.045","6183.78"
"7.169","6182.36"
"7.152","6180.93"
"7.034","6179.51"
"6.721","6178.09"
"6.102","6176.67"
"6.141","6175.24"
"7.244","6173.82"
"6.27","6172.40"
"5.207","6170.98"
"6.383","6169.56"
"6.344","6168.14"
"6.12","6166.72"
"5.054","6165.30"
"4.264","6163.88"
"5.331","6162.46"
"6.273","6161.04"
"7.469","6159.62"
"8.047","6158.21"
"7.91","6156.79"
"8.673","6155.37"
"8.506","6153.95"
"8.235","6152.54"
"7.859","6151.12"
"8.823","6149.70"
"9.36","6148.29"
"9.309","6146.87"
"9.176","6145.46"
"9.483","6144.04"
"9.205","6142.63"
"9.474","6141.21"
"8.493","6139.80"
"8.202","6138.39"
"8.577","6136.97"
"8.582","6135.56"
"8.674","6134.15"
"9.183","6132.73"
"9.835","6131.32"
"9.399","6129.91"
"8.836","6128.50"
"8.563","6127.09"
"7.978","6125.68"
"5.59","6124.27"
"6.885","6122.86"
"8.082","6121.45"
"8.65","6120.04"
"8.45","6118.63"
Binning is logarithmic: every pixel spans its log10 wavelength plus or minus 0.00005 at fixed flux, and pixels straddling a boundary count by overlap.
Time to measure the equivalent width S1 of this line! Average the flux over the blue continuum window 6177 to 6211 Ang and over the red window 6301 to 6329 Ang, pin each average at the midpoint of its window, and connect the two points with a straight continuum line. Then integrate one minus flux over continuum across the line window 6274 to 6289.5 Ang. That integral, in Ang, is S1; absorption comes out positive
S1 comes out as 1.8 Ang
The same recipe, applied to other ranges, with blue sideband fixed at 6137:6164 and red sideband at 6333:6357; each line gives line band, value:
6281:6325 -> 6.5 Ang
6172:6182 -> 2.0 Ang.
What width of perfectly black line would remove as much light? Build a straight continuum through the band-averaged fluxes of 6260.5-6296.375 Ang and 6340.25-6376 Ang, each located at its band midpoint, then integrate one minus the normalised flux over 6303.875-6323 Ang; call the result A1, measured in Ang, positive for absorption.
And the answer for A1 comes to -1.1 Ang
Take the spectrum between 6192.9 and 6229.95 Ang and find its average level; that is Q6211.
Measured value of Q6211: 5.98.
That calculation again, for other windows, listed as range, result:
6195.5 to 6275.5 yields 5.96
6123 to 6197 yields 7.35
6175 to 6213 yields 6.37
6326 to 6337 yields 8.66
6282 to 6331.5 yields 7.79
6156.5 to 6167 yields 6.25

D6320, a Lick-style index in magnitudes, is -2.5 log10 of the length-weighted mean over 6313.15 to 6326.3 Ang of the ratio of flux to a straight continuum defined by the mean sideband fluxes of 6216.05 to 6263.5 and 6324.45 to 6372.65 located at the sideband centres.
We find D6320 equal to -0.05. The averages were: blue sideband 5.64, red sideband 8.88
